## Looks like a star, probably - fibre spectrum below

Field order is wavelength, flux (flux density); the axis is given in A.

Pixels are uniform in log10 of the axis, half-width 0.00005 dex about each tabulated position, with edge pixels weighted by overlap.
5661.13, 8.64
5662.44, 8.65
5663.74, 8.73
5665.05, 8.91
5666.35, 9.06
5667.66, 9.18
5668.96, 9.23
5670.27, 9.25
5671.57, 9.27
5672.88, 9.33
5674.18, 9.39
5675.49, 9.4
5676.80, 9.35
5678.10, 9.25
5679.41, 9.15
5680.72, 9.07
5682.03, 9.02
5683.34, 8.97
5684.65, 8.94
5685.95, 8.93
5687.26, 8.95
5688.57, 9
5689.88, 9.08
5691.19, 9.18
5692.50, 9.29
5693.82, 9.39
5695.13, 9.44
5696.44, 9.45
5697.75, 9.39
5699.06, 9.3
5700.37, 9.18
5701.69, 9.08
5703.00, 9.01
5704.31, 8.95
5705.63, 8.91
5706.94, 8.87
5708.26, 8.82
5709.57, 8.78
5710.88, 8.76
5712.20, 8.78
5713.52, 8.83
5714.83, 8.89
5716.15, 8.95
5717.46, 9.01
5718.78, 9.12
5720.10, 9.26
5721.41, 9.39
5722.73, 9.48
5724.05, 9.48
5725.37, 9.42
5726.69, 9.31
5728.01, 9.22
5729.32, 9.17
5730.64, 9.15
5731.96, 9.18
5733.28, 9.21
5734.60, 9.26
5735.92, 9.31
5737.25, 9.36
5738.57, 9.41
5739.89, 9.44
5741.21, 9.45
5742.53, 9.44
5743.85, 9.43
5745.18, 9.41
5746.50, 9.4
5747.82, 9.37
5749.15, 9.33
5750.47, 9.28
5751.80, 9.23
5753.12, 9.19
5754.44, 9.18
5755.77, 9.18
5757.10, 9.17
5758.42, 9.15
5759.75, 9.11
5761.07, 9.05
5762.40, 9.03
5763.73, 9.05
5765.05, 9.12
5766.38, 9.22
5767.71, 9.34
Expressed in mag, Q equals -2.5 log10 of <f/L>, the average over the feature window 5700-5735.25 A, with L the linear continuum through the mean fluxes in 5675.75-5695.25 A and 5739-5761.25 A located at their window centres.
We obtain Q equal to 0.01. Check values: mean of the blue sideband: 9.13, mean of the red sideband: 9.29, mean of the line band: 9.09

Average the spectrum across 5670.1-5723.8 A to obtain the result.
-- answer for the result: 9.12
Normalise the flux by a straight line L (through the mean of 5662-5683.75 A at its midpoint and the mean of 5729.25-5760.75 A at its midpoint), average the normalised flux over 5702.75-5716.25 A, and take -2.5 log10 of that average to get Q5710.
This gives 0.04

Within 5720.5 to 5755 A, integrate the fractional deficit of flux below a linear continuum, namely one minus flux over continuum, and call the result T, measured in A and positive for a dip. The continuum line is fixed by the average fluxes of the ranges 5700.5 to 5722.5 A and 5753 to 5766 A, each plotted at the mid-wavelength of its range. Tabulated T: -1.03 A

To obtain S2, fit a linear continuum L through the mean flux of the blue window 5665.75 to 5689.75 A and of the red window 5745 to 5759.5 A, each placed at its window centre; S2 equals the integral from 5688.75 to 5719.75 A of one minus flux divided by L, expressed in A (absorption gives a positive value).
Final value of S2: 0.4 A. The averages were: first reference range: 9.15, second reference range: 9.25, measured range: 9.06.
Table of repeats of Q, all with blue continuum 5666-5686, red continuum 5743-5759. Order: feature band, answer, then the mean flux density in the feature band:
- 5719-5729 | -0.01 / 9.35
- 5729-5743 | -0.01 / 9.31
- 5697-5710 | 0.02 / 9.04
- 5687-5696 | 0.00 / 9.2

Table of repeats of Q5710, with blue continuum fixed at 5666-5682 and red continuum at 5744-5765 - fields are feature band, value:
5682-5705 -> 0.01 mag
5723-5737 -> -0.01 mag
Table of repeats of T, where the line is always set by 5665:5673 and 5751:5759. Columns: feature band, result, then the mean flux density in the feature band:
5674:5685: 0.02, 9.16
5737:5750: -0.31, 9.41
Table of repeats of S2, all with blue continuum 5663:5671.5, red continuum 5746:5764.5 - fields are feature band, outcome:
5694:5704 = -0.16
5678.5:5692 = 0.09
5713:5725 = -0.03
